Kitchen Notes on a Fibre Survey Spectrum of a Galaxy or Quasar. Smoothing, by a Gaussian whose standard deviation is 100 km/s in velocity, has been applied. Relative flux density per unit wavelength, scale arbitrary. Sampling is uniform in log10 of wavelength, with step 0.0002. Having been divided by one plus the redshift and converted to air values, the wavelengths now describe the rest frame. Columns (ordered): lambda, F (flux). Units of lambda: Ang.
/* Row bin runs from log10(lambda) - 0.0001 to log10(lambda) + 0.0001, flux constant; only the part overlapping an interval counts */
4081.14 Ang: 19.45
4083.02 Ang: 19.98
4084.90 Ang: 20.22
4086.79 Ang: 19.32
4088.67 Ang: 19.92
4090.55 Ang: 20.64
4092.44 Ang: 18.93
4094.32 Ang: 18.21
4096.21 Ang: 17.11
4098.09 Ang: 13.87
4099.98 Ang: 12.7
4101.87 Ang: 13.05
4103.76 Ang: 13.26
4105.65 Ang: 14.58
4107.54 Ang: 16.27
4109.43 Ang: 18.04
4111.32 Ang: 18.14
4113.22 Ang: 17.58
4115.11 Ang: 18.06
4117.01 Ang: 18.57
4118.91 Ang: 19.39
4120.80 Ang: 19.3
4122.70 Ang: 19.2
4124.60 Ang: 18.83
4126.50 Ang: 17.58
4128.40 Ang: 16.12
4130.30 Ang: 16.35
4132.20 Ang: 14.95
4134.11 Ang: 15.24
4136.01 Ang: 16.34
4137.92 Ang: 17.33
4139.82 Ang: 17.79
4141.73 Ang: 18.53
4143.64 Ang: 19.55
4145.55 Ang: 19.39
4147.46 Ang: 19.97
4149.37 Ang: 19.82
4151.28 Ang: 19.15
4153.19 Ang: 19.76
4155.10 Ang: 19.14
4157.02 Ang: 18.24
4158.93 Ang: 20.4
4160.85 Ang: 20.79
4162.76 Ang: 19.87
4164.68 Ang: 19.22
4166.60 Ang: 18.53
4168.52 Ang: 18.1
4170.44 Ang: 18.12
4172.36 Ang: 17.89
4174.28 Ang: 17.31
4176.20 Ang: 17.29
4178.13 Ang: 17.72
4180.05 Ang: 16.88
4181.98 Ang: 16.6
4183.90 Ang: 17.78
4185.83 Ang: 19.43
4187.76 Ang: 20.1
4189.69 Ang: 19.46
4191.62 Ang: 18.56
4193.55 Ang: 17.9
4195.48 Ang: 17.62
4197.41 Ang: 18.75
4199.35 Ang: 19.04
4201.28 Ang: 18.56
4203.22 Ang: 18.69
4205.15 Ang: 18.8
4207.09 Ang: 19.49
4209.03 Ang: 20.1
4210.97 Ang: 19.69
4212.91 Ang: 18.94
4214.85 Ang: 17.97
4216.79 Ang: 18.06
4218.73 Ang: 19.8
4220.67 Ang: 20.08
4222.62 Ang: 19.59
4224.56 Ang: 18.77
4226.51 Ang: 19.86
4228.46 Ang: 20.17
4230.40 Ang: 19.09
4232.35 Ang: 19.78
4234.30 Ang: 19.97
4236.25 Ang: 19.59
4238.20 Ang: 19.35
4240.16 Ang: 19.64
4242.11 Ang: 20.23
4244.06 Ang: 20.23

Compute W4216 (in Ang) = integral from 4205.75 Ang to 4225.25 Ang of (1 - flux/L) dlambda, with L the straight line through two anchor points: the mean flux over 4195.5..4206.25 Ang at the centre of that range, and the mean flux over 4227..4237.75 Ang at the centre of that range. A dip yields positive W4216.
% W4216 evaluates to -0.1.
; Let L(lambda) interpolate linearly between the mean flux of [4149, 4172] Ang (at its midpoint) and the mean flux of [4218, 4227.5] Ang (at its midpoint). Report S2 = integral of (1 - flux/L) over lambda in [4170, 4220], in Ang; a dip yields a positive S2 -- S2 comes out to 2.4 Ang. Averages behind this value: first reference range 19.2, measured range 18.5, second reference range 19.6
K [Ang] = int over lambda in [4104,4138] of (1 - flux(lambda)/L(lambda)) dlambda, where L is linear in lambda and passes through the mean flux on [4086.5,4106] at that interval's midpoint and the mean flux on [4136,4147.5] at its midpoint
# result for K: 0.6 Ang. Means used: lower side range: 16.5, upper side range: 18.5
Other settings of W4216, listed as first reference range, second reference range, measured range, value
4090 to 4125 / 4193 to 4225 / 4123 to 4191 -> -1.1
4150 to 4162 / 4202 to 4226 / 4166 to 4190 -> 1.7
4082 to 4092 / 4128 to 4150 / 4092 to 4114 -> 3.8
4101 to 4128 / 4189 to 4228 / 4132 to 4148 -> 0.0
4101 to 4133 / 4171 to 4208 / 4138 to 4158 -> -1.7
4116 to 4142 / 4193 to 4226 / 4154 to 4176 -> -0.8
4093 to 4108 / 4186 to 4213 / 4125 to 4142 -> -0.4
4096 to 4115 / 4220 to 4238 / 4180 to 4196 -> -0.1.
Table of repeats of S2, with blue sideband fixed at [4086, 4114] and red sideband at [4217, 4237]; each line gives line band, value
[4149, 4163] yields -1.3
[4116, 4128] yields -1.0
